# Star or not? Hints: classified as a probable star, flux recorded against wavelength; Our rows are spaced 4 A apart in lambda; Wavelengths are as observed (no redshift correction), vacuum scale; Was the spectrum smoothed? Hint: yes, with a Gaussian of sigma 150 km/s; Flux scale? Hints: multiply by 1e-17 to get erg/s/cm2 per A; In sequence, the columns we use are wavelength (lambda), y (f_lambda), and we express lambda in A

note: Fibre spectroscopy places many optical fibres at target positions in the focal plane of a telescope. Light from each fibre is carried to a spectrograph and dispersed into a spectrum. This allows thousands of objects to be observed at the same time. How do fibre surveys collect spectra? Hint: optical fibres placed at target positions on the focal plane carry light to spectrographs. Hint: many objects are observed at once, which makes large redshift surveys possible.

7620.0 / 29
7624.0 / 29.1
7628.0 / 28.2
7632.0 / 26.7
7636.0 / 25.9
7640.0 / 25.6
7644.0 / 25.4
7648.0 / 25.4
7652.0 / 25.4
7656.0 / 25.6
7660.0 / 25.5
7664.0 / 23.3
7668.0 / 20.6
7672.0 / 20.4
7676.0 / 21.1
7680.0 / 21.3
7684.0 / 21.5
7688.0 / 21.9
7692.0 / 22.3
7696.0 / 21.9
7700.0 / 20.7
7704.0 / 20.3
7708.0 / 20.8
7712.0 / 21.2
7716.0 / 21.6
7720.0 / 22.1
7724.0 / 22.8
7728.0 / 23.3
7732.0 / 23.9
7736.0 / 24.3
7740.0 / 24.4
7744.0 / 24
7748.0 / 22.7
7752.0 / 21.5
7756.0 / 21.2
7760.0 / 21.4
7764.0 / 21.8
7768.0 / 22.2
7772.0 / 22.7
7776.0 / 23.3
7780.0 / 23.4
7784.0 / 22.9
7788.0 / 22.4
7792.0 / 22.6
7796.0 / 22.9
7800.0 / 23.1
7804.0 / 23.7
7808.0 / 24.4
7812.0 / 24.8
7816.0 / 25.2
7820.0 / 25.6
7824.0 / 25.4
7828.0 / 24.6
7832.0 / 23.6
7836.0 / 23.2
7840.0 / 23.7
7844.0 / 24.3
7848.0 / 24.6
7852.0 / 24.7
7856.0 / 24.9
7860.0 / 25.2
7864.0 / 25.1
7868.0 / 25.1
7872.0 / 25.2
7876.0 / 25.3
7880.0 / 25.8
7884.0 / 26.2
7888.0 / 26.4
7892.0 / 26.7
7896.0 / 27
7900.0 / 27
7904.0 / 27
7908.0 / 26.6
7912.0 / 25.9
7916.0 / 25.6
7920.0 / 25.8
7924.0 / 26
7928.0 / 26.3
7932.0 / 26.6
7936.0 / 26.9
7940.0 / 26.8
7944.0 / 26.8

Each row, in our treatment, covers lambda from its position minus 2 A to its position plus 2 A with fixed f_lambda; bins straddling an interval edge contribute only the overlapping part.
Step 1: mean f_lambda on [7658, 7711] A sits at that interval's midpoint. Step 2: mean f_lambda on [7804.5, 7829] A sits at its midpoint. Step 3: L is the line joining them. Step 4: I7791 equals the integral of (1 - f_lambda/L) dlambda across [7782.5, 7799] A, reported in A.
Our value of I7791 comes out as 1.1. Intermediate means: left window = 21.7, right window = 24.9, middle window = 22.7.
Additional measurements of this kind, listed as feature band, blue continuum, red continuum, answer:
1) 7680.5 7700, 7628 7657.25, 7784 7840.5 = 2.77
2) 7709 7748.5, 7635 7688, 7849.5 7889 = 1.84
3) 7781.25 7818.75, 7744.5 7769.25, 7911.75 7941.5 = -0.92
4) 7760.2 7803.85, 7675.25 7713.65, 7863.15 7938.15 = 1.21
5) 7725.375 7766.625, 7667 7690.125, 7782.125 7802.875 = -1.31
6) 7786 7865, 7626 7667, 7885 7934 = 5.90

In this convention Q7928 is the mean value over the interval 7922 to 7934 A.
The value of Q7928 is 26.3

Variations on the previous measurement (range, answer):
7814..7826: 25.4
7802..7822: 24.7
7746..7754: 22.1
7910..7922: 25.8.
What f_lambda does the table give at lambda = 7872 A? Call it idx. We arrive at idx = 25.2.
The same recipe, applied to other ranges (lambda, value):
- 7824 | 25.4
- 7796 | 22.9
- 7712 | 21.2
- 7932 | 26.6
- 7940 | 26.8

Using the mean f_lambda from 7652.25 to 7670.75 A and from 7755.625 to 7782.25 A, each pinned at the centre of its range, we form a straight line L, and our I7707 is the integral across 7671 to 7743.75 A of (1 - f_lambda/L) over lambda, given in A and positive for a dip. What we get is 3.43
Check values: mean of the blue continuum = 23.8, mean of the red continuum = 22.4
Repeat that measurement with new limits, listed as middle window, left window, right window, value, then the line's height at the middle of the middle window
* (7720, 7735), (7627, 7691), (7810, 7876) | 0.6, 24.2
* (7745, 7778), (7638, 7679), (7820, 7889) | 3.0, 24.4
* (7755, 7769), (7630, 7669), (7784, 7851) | 1.5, 24.3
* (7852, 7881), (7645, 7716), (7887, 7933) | 0.5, 25.6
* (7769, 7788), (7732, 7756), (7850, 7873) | 0.6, 23.8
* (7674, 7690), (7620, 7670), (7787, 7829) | 2.5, 25.3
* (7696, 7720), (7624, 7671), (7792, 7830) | 3.7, 24.9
